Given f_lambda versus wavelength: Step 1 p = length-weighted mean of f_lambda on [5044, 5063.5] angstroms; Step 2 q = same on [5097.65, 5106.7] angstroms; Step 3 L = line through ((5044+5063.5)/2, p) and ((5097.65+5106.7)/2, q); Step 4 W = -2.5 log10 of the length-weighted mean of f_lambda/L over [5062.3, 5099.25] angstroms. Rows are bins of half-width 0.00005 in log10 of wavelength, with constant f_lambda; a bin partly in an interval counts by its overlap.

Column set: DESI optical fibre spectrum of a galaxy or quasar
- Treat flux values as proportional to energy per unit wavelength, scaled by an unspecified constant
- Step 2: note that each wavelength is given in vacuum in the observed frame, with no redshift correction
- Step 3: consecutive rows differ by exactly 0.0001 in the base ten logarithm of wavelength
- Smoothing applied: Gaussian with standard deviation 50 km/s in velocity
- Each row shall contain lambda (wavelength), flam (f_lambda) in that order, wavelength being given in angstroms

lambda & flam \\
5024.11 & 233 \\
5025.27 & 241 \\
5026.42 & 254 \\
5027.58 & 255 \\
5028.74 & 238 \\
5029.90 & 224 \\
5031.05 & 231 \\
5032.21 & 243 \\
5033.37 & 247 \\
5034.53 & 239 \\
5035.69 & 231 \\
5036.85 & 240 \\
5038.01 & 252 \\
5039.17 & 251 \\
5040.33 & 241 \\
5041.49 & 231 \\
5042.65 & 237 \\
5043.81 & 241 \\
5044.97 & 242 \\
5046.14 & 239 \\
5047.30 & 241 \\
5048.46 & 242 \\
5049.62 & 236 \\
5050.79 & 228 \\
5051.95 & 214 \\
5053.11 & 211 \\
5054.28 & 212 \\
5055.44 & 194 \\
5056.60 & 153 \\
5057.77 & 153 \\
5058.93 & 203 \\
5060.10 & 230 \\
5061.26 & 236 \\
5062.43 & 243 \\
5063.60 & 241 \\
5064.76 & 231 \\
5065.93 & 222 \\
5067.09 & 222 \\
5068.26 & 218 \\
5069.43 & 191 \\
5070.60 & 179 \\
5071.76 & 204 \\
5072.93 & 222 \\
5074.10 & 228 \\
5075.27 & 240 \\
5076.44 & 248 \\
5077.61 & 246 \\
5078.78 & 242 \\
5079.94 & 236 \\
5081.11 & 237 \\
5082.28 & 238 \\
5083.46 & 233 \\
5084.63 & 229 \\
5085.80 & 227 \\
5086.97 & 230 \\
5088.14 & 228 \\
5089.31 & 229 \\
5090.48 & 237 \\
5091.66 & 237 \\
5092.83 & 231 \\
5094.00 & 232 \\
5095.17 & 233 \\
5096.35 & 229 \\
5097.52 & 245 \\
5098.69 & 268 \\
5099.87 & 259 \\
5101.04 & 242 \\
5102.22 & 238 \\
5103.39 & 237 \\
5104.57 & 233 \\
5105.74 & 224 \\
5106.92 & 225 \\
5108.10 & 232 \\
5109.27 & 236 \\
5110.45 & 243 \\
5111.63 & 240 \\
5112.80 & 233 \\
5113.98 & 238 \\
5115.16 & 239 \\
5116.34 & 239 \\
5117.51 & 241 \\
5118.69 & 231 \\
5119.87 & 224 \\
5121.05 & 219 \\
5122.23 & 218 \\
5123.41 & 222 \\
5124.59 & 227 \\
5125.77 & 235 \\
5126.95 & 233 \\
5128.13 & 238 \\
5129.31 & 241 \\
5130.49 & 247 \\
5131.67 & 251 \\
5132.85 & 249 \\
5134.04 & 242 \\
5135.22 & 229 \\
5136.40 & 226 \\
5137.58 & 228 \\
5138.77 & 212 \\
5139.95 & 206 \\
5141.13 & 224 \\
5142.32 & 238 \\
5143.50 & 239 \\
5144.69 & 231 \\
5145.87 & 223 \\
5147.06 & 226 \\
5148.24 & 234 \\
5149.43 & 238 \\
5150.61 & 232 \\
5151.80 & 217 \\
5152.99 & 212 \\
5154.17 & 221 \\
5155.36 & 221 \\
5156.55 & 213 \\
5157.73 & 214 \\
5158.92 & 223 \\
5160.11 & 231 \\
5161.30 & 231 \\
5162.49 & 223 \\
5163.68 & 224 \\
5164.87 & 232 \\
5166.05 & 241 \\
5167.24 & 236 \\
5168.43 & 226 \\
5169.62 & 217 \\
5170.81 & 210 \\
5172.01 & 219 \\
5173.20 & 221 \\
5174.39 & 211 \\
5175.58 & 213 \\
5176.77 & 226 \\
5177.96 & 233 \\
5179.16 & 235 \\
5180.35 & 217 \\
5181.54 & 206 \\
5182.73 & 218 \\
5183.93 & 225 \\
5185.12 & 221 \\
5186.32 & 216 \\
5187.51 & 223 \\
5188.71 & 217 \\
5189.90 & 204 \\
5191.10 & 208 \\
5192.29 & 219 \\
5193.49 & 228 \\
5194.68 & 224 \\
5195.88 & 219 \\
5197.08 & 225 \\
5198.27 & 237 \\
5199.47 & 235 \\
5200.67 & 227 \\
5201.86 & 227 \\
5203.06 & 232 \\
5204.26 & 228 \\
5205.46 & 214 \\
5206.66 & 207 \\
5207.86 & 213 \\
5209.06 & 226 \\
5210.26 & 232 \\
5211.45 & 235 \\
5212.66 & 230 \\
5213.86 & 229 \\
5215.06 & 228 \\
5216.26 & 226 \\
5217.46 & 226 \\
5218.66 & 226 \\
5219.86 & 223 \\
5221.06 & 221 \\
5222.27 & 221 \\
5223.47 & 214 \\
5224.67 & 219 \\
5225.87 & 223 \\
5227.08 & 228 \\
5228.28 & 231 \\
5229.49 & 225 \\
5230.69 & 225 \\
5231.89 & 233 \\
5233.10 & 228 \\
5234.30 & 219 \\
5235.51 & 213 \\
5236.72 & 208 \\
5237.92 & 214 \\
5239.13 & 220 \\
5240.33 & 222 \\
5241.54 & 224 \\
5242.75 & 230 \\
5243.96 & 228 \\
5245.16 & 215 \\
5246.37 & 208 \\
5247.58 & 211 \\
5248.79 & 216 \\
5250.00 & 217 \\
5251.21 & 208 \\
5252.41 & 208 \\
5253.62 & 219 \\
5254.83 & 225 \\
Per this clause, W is 0.01 mag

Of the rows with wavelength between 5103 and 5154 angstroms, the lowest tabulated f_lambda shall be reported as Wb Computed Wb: 206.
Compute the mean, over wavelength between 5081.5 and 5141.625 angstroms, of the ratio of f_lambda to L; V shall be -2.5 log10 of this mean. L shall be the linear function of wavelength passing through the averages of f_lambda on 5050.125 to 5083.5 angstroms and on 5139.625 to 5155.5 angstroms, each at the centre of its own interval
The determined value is -0.052 mag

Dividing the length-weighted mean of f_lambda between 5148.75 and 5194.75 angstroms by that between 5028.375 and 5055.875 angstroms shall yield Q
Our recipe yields 0.9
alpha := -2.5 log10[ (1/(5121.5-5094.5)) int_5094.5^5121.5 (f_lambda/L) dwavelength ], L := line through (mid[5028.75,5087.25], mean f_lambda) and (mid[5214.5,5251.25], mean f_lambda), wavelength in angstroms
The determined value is -0.054 mag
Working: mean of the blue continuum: 227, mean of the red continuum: 221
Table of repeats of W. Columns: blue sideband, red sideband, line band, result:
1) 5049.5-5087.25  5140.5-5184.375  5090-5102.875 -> -0.09 mag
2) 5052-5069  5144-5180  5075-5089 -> -0.10 mag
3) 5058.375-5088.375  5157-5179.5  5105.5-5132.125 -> -0.04 mag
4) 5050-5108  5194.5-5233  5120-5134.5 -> -0.04 mag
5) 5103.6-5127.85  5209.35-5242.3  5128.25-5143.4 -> -0.01 mag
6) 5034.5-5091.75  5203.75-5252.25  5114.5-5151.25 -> -0.03 mag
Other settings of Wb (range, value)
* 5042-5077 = 153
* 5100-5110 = 224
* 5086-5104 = 228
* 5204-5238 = 207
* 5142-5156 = 212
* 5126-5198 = 204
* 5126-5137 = 226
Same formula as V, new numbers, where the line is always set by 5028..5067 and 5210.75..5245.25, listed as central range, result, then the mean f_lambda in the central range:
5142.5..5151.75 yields -0.03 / 231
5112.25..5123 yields -0.02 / 231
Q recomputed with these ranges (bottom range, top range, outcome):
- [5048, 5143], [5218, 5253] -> 0.96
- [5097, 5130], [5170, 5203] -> 0.94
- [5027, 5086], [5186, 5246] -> 0.98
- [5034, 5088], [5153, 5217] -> 0.99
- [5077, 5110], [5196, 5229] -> 0.95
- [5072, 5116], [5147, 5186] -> 0.95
